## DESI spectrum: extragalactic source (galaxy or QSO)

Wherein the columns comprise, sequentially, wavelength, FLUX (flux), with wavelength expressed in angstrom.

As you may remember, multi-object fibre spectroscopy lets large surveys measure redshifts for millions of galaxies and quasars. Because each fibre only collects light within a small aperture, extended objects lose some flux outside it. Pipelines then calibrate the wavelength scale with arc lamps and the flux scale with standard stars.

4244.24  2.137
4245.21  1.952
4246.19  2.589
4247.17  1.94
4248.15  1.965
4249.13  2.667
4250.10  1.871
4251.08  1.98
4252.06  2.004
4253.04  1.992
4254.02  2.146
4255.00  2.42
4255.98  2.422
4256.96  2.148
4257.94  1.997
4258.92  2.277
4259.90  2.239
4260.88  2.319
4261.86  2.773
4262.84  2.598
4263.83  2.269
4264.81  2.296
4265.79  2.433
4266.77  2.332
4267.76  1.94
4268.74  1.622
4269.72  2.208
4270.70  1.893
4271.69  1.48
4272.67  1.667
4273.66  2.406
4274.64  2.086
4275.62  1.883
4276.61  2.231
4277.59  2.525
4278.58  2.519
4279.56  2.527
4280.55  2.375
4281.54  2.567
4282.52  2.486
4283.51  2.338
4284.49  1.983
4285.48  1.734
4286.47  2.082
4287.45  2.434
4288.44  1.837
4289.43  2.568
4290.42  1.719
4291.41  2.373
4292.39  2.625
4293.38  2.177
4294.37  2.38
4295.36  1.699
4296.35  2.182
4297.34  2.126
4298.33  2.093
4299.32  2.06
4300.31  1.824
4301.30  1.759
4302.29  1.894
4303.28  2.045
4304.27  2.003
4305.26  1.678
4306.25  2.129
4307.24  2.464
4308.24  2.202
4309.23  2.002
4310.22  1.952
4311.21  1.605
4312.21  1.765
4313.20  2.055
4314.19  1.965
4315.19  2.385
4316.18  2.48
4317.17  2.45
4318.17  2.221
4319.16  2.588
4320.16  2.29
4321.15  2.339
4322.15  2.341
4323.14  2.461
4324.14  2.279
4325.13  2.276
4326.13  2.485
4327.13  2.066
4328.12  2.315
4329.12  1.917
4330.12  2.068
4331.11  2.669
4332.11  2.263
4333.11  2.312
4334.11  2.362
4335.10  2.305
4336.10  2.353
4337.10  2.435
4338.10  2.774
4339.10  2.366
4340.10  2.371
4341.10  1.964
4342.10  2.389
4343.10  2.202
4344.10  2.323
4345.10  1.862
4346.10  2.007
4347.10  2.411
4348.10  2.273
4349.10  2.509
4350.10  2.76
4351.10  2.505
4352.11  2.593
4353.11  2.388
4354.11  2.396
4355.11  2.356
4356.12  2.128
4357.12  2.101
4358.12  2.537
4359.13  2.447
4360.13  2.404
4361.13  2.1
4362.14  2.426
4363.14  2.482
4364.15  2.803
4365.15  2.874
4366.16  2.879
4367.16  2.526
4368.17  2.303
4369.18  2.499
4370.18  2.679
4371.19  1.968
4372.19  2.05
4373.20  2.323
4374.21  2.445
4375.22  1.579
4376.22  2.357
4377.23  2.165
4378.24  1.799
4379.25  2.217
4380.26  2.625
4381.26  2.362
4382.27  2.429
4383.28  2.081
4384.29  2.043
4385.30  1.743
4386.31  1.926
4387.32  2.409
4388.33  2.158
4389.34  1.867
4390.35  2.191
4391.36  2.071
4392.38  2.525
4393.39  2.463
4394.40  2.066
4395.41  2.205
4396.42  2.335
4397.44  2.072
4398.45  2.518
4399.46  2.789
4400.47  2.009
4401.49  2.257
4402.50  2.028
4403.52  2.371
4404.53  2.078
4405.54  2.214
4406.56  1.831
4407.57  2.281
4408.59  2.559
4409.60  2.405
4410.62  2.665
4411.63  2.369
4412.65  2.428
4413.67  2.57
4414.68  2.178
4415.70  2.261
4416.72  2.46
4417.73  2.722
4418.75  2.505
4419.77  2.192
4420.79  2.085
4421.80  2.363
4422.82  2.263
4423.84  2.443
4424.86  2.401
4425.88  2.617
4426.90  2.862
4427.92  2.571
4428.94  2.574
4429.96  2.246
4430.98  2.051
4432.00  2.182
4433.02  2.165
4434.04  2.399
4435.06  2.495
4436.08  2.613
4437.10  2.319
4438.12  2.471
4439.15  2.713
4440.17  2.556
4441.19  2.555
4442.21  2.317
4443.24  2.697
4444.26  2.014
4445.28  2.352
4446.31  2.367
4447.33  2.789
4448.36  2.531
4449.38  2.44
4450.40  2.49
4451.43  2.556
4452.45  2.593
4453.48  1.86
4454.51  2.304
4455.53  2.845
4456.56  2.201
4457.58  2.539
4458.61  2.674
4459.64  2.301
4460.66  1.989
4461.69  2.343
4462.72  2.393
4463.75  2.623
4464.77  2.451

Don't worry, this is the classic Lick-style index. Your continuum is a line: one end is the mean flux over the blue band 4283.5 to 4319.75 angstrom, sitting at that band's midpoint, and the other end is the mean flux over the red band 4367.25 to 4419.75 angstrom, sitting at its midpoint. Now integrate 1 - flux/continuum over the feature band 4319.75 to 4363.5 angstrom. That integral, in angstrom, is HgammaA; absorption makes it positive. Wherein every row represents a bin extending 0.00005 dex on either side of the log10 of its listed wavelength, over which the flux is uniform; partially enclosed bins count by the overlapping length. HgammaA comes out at -3.2 angstrom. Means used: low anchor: 2.1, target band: 2.33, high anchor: 2.27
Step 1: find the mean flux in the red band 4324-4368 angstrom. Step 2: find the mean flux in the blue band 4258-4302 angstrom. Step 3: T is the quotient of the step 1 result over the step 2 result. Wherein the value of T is 1.09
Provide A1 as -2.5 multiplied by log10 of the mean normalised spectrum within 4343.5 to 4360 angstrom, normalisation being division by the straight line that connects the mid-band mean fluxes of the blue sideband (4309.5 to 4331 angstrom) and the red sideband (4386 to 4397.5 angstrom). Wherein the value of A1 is -0.07 mag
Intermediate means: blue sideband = 2.21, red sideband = 2.2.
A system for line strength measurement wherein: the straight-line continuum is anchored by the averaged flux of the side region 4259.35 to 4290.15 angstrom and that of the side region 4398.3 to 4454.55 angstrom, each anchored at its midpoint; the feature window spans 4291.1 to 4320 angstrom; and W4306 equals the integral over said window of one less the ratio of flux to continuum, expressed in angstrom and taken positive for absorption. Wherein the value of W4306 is 1.8 angstrom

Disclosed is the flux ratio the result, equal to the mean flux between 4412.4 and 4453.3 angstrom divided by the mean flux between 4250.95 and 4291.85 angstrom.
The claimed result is 1.11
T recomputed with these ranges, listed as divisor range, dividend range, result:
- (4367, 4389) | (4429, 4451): 1.10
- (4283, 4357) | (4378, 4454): 1.06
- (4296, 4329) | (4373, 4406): 1.03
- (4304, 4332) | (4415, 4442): 1.10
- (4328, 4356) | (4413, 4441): 1.04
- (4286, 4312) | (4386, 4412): 1.09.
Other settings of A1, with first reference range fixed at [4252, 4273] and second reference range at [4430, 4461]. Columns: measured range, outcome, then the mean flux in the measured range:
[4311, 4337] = -0.008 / 2.26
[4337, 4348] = -0.001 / 2.28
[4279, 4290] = -0.034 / 2.26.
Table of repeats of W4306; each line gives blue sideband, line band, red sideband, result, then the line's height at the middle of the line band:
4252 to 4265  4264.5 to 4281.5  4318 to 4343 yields 1.1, 2.3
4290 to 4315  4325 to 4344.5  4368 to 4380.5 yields -1.8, 2.12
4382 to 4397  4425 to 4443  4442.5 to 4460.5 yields -0.8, 2.36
